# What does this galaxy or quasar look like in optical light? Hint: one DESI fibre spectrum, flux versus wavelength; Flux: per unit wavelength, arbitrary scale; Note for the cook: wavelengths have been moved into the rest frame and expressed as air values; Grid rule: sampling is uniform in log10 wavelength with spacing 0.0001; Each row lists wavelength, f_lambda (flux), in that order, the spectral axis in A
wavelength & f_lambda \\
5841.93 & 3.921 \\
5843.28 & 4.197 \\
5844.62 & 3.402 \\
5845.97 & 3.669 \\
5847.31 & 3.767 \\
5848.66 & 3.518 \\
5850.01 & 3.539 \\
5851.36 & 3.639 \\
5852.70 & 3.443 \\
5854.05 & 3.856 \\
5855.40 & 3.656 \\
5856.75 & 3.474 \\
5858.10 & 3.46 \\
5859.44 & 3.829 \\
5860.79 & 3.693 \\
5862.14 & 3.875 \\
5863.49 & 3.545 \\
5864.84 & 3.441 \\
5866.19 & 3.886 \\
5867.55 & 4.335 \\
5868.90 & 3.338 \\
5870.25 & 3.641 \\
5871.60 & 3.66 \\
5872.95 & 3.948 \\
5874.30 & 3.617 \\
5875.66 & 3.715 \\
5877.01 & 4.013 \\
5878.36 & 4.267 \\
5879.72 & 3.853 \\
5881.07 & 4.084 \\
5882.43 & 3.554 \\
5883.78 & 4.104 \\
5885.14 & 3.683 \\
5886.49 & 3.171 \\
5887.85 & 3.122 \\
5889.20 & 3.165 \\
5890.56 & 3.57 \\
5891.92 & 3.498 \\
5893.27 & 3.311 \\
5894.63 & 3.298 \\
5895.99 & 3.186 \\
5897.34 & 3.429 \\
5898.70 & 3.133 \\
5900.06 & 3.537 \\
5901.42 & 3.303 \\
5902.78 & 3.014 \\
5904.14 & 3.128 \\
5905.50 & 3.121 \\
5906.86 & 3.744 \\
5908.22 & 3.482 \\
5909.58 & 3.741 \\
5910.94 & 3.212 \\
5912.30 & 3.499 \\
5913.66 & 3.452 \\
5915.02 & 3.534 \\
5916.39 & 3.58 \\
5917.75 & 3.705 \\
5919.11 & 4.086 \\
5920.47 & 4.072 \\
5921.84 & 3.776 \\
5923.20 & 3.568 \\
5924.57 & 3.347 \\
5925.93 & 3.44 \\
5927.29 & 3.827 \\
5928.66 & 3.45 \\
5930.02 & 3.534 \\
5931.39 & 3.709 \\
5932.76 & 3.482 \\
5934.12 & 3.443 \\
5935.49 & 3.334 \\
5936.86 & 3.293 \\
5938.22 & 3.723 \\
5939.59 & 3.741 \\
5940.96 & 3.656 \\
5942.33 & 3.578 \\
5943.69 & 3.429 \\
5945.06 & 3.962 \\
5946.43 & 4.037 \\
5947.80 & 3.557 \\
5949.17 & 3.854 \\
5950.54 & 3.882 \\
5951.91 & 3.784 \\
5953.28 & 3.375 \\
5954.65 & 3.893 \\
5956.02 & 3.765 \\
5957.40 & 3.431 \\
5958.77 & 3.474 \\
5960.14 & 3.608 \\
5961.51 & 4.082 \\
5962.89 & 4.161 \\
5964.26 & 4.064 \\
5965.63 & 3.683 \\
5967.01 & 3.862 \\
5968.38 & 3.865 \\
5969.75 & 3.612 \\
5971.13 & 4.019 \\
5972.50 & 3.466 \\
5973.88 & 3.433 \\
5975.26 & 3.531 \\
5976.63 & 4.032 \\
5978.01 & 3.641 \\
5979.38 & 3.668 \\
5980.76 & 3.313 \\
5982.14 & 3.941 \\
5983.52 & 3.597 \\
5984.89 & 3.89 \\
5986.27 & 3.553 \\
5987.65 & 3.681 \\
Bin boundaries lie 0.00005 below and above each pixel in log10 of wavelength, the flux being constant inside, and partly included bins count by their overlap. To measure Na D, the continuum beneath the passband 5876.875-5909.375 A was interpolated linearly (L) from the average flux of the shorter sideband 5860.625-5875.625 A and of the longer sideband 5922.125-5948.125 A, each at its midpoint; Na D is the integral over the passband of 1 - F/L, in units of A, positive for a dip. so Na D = 1.7 A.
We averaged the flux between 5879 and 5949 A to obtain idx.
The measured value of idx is 3.54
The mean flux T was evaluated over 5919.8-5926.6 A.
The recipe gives 3.64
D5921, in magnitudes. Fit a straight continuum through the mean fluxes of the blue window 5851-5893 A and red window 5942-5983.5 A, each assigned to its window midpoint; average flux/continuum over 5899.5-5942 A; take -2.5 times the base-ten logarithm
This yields 0.05 mag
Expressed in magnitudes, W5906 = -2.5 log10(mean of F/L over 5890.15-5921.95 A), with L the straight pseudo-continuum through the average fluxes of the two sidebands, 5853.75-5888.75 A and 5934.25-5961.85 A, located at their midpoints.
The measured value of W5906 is 0.07 mag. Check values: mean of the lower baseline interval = 3.72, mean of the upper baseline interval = 3.66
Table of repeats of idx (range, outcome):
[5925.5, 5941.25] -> 3.55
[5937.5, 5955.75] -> 3.73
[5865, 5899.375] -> 3.62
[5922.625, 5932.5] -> 3.55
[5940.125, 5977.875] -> 3.74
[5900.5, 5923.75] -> 3.53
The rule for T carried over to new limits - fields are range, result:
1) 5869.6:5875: 3.72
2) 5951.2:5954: 3.59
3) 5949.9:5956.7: 3.74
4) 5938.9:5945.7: 3.67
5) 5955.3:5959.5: 3.56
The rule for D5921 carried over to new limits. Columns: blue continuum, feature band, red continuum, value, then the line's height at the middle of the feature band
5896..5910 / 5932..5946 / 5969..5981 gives -0.02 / 3.5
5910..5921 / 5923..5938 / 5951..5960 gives 0.04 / 3.64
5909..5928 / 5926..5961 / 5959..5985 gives 0.02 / 3.69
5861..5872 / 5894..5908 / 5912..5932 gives 0.12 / 3.67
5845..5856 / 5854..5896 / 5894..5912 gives -0.05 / 3.49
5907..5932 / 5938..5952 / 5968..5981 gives -0.03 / 3.64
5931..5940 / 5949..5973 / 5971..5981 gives -0.05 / 3.59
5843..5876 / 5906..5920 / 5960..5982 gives 0.03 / 3.72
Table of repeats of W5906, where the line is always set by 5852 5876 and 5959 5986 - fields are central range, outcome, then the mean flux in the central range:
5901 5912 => 0.11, 3.35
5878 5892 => 0.02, 3.63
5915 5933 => 0.02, 3.66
